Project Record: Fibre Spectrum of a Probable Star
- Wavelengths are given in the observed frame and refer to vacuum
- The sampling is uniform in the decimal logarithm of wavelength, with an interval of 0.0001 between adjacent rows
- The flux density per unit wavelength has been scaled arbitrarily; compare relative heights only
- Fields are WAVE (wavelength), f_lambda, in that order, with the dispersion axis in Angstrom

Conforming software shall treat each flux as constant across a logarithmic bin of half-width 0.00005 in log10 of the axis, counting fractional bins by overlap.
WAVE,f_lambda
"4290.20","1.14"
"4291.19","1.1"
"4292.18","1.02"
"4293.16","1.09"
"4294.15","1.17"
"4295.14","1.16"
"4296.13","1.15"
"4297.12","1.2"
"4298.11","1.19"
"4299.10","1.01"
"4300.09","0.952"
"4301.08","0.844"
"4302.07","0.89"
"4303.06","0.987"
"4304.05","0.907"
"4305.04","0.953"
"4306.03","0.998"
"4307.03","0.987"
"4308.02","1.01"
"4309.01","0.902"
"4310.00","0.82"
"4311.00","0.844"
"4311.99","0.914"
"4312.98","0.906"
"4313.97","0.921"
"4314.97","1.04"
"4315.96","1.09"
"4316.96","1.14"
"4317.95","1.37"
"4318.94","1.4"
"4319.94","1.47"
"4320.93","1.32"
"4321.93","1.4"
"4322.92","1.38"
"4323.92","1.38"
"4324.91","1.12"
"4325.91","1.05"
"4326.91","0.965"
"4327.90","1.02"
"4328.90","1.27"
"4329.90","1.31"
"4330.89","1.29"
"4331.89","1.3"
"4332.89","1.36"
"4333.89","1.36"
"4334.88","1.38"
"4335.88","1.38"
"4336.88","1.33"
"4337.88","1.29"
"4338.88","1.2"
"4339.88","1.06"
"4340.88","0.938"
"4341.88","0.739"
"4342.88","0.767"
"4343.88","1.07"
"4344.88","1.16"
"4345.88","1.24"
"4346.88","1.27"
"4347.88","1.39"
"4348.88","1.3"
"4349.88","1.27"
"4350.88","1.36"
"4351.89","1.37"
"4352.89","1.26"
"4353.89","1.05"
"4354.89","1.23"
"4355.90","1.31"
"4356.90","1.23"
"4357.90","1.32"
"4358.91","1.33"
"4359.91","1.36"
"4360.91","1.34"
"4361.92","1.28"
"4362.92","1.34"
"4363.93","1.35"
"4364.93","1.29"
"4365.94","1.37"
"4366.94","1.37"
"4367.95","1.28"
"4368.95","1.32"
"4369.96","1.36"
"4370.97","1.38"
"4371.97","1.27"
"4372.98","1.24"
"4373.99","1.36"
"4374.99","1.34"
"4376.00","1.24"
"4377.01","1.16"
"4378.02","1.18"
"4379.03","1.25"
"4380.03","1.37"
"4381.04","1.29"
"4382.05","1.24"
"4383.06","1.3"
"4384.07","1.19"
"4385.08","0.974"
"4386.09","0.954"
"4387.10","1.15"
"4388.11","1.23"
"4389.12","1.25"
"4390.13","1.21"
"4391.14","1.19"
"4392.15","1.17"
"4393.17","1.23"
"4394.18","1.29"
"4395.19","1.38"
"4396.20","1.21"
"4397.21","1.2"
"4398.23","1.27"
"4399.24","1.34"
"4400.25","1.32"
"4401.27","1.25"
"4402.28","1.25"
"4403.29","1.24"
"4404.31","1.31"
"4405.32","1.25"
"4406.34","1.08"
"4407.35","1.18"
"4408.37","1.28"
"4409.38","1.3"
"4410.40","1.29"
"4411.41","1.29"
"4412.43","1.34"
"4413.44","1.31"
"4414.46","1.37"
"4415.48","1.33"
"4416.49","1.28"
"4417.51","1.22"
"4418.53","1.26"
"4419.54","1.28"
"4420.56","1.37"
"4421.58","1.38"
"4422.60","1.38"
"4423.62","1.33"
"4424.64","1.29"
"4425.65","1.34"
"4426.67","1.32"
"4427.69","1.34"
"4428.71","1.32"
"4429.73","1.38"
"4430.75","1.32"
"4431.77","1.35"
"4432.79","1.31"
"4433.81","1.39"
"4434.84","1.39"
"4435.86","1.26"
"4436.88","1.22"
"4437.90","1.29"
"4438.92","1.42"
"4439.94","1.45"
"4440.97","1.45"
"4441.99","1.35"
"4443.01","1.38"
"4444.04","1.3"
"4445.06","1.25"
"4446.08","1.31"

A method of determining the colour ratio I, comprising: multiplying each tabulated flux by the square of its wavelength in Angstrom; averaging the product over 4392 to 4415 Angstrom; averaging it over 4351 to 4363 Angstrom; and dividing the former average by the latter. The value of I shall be 1.01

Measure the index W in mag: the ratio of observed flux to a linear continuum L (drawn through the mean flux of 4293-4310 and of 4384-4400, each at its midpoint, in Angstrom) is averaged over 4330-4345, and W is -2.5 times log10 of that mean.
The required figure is -0.09 mag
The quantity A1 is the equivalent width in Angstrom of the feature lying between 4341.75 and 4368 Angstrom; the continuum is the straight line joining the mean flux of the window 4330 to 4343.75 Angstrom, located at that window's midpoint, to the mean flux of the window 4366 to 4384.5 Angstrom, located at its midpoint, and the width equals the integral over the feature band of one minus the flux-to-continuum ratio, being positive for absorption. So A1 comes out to -0.40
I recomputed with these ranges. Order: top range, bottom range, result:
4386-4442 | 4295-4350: 1.19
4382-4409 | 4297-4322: 1.21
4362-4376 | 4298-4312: 1.45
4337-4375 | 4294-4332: 1.16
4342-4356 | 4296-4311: 1.26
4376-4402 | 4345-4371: 0.95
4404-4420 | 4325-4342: 1.10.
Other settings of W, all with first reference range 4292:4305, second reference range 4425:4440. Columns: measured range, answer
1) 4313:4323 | -0.14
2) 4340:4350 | 0.04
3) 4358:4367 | -0.13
